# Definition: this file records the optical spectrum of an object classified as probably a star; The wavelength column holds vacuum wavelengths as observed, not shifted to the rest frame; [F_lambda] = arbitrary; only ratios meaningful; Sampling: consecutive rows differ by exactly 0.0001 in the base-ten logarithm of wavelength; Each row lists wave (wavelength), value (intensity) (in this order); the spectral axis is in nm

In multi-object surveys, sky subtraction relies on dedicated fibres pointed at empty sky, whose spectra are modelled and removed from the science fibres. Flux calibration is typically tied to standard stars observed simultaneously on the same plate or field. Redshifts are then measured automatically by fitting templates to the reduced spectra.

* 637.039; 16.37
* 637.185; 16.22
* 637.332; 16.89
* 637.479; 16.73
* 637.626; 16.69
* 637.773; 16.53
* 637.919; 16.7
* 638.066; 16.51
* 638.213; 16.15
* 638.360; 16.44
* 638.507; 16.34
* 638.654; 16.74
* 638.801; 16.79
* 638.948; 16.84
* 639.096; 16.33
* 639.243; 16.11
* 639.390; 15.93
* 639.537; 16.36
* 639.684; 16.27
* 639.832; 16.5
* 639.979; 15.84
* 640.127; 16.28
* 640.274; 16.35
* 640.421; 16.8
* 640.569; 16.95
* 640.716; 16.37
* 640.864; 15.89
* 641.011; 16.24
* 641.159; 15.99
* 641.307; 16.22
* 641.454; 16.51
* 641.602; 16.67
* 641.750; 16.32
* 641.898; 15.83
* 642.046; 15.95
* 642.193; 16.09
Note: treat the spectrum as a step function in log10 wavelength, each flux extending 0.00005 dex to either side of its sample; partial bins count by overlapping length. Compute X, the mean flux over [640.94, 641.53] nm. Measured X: 16.2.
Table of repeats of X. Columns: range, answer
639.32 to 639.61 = 16.2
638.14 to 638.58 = 16.3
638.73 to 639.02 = 16.8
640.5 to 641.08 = 16.4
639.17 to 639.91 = 16.2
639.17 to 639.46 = 16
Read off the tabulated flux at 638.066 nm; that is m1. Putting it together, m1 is 16.51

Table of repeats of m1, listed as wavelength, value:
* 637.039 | 16.37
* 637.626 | 16.69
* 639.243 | 16.11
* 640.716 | 16.37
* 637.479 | 16.73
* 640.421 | 16.8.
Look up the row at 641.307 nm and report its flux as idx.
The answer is 16.22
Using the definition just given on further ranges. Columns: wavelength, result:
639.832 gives 16.5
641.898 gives 15.83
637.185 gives 16.22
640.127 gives 16.28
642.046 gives 15.95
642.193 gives 16.09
